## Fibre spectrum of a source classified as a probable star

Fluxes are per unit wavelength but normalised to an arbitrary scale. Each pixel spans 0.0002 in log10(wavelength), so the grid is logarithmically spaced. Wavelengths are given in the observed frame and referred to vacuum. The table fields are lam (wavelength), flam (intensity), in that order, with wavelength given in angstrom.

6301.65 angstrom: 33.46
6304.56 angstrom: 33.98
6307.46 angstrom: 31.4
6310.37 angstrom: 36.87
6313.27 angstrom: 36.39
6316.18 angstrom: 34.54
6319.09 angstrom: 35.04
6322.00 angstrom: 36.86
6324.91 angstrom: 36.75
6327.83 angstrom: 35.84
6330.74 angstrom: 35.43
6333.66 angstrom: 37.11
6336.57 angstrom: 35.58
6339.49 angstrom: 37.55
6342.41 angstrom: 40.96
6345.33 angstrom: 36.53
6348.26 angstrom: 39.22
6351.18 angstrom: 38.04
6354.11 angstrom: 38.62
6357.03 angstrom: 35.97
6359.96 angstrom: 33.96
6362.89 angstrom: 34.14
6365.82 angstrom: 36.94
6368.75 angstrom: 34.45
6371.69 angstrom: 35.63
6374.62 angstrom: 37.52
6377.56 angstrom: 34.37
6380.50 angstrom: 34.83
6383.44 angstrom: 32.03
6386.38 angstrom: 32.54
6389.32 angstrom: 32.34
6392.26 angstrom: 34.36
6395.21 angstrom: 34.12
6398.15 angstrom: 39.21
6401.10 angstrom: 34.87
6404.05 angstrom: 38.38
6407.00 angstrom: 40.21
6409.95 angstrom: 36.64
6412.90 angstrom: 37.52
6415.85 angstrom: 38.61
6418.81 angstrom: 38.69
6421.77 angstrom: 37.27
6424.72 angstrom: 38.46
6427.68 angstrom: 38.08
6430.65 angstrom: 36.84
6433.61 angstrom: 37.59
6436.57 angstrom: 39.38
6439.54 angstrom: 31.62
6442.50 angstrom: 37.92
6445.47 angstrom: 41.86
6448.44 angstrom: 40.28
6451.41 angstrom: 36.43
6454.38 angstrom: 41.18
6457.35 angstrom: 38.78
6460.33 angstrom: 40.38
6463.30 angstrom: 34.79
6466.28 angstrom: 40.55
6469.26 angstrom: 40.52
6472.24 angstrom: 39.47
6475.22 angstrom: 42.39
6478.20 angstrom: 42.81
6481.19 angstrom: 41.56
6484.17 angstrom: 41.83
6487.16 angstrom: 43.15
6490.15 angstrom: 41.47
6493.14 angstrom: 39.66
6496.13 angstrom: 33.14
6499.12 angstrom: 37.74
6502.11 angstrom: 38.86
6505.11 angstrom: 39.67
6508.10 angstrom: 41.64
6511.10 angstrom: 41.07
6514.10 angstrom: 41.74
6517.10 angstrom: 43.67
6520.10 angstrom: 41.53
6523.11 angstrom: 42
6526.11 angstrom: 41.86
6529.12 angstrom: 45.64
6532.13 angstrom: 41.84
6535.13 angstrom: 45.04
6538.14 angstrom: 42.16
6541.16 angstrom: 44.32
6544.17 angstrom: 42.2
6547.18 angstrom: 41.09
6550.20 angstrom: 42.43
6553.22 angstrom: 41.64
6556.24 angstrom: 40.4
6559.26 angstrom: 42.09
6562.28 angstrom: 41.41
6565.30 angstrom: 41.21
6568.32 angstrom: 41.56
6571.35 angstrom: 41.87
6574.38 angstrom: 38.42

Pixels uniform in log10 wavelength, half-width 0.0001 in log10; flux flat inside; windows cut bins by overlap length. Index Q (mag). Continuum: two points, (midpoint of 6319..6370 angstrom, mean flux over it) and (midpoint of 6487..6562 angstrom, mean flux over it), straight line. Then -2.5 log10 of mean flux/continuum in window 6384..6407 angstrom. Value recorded 0.08 mag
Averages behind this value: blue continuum 36.7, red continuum 41.4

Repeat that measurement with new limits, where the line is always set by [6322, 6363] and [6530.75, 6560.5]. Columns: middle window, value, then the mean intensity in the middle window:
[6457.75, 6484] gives 0.001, 40.3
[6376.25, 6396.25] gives 0.140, 33.5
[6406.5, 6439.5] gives 0.036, 37.8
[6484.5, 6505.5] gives 0.048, 39.2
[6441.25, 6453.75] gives 0.012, 39.3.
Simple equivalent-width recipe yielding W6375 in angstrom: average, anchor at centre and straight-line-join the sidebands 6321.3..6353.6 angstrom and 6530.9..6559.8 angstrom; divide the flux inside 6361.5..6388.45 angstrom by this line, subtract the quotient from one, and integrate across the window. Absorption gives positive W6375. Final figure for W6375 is 2.5 angstrom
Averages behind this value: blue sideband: 37.3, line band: 34.7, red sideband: 42.3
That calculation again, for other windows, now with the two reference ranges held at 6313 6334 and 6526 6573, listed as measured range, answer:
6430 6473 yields 1.1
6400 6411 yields 0.2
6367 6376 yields 0.3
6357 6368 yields 0.6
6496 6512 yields 0.8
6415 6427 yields 0.1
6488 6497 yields 0.4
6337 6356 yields -0.9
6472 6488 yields -0.7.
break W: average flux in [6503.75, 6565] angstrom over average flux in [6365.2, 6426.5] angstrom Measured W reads 1.17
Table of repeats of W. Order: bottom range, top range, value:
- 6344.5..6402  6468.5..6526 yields 1.15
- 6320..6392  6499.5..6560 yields 1.17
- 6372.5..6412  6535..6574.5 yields 1.18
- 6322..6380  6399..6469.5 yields 1.04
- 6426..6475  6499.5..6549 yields 1.09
